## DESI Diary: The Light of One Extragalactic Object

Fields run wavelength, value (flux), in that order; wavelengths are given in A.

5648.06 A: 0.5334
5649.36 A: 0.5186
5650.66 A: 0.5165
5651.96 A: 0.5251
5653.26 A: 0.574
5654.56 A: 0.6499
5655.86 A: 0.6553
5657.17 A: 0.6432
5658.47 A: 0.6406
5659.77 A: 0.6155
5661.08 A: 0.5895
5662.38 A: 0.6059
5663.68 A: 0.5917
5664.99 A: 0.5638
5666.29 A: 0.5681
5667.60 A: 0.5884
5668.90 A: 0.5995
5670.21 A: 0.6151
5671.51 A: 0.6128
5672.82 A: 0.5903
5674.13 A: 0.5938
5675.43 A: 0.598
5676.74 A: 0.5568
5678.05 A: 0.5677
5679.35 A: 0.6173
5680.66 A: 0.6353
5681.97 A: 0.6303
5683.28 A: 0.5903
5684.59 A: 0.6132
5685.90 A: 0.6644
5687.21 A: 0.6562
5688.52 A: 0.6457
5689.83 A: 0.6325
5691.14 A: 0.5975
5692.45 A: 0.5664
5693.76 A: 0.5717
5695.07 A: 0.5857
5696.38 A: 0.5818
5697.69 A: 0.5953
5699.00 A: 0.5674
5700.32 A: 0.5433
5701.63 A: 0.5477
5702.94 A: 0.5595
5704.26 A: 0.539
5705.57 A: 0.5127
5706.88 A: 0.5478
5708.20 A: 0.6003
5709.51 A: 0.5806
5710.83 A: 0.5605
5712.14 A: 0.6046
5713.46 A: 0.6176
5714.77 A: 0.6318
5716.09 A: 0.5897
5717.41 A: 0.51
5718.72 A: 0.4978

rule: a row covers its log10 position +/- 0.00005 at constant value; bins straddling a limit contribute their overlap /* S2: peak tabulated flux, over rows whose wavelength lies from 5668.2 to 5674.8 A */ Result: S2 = 0.6151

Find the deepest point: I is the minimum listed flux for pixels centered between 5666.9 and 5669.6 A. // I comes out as 0.5884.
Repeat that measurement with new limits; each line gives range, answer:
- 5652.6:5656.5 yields 0.574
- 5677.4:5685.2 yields 0.5677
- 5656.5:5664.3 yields 0.5895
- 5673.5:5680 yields 0.5568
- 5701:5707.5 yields 0.5127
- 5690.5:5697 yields 0.5664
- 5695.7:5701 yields 0.5433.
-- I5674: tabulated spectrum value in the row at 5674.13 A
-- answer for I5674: 0.5938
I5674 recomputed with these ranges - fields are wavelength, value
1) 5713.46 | 0.6176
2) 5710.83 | 0.5605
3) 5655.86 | 0.6553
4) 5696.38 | 0.5818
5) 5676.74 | 0.5568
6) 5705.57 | 0.5127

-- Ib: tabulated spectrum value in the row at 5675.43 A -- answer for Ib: 0.598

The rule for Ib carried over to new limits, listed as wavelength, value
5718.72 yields 0.4978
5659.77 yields 0.6155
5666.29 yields 0.5681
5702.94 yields 0.5595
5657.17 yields 0.6432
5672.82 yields 0.5903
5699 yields 0.5674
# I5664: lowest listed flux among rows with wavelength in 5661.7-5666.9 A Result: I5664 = 0.5638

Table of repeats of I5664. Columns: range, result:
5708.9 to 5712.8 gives 0.5605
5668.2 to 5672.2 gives 0.5995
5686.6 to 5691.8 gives 0.5975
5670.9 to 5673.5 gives 0.5903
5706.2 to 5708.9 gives 0.5478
